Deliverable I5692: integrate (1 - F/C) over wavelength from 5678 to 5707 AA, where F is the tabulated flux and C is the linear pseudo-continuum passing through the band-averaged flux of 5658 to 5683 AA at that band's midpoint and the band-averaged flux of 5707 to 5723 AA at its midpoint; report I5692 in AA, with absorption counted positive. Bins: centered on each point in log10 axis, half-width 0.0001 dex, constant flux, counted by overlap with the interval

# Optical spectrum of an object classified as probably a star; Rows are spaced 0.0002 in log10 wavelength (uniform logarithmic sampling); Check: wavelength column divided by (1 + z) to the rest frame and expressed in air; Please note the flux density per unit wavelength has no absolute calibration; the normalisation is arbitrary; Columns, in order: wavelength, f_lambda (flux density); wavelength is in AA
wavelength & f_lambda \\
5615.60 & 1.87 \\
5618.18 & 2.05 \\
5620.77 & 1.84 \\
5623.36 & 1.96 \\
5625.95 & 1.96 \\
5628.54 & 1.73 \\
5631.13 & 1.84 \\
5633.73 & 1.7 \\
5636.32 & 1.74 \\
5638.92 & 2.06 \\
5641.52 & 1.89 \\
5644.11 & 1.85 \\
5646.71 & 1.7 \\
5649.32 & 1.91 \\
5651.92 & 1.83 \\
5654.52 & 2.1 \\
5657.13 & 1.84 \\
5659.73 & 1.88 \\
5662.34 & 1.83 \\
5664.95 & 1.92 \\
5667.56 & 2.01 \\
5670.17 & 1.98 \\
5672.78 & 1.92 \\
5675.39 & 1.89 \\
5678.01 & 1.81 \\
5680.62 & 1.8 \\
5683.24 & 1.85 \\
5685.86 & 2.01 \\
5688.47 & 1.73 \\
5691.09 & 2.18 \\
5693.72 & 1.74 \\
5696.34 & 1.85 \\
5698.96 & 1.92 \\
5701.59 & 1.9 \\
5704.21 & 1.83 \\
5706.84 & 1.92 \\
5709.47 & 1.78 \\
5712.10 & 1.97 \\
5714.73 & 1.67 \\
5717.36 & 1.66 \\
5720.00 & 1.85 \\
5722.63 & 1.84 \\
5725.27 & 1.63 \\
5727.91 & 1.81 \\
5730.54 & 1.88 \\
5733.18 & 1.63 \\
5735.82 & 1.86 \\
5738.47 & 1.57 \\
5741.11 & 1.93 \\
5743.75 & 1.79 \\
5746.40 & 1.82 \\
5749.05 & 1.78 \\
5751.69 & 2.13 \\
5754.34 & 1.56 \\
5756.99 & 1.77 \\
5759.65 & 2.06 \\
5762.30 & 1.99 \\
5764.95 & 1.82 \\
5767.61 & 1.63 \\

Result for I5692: -0.5 AA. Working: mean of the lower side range 1.89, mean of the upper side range 1.8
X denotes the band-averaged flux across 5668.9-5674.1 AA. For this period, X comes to 1.95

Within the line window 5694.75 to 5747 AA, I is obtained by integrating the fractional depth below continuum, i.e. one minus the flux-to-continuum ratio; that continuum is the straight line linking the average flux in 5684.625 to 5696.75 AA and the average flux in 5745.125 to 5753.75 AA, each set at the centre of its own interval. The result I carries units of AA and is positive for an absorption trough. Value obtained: 2.4 AA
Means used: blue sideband 1.91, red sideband 1.88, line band 1.8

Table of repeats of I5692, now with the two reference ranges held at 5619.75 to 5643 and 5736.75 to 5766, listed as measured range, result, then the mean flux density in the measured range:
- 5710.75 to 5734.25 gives 0.9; 1.77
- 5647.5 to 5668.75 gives -0.6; 1.91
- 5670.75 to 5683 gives -0.1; 1.86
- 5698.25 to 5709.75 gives -0.2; 1.88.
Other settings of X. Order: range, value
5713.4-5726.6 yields 1.73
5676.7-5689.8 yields 1.84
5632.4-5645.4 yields 1.85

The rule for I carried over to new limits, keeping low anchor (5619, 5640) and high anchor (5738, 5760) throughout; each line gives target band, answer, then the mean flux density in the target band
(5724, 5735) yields 0.5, 1.74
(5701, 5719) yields 0.2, 1.82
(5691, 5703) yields -0.3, 1.89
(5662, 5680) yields -0.6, 1.91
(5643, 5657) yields -0.2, 1.87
